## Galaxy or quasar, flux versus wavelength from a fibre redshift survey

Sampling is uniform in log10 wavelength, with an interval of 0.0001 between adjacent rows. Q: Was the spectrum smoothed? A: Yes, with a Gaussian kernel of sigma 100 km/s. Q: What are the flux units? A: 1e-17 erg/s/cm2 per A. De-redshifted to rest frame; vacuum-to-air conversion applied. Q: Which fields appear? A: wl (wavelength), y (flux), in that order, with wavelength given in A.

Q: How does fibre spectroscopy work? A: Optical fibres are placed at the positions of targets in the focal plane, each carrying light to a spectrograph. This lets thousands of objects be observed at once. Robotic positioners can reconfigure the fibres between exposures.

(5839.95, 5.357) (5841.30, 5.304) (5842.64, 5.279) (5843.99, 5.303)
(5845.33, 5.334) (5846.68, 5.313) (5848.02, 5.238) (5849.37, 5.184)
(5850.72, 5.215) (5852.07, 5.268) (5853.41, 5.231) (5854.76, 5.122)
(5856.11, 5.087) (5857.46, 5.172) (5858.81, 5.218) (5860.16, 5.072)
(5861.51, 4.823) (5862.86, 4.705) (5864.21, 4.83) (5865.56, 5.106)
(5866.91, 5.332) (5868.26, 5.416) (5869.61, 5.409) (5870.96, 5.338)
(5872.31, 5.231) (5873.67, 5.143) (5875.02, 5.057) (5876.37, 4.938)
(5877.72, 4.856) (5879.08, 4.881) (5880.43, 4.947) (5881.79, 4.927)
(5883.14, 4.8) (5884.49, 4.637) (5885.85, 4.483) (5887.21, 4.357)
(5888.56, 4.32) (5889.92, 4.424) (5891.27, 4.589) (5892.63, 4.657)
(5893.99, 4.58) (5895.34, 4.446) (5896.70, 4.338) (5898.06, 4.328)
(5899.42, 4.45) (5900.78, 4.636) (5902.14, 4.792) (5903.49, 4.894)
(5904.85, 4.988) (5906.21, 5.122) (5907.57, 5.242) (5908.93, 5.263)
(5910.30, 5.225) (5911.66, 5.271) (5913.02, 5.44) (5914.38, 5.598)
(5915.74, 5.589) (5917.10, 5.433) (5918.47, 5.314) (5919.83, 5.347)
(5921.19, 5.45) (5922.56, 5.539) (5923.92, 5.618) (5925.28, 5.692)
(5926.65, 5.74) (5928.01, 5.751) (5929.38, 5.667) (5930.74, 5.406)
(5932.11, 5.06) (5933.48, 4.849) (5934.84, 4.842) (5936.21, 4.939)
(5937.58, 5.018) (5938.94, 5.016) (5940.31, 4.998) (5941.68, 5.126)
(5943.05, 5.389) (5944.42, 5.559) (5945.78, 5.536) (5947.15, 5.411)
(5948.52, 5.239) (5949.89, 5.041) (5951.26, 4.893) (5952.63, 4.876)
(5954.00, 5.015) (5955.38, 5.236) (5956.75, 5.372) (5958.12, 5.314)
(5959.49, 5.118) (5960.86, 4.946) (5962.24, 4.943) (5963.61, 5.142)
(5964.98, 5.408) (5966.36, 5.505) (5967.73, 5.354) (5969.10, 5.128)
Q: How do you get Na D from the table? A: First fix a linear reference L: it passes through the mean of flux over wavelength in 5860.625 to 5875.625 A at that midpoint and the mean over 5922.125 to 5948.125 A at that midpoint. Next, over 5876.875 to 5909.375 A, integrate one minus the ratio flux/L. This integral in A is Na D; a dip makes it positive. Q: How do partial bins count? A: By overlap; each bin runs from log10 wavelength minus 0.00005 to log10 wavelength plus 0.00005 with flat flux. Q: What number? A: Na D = 3.1 A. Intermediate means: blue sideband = 5.13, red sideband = 5.32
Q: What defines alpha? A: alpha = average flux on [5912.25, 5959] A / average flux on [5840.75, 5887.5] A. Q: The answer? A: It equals 1.0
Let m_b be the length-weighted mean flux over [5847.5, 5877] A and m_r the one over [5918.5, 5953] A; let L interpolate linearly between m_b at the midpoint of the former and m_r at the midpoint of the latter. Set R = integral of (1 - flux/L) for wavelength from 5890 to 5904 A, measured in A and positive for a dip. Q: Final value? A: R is 1.7 A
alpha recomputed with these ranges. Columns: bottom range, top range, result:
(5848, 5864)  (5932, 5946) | 1.00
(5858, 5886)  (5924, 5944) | 1.05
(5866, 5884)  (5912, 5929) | 1.09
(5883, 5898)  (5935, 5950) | 1.16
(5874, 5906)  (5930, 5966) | 1.10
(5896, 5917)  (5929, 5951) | 1.03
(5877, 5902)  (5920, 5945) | 1.16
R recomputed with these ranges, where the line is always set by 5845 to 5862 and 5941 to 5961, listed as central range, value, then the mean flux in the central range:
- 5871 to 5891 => 1.49 A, 4.8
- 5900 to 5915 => 0.20 A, 5.13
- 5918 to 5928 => -0.67 A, 5.55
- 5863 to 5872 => -0.05 A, 5.21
